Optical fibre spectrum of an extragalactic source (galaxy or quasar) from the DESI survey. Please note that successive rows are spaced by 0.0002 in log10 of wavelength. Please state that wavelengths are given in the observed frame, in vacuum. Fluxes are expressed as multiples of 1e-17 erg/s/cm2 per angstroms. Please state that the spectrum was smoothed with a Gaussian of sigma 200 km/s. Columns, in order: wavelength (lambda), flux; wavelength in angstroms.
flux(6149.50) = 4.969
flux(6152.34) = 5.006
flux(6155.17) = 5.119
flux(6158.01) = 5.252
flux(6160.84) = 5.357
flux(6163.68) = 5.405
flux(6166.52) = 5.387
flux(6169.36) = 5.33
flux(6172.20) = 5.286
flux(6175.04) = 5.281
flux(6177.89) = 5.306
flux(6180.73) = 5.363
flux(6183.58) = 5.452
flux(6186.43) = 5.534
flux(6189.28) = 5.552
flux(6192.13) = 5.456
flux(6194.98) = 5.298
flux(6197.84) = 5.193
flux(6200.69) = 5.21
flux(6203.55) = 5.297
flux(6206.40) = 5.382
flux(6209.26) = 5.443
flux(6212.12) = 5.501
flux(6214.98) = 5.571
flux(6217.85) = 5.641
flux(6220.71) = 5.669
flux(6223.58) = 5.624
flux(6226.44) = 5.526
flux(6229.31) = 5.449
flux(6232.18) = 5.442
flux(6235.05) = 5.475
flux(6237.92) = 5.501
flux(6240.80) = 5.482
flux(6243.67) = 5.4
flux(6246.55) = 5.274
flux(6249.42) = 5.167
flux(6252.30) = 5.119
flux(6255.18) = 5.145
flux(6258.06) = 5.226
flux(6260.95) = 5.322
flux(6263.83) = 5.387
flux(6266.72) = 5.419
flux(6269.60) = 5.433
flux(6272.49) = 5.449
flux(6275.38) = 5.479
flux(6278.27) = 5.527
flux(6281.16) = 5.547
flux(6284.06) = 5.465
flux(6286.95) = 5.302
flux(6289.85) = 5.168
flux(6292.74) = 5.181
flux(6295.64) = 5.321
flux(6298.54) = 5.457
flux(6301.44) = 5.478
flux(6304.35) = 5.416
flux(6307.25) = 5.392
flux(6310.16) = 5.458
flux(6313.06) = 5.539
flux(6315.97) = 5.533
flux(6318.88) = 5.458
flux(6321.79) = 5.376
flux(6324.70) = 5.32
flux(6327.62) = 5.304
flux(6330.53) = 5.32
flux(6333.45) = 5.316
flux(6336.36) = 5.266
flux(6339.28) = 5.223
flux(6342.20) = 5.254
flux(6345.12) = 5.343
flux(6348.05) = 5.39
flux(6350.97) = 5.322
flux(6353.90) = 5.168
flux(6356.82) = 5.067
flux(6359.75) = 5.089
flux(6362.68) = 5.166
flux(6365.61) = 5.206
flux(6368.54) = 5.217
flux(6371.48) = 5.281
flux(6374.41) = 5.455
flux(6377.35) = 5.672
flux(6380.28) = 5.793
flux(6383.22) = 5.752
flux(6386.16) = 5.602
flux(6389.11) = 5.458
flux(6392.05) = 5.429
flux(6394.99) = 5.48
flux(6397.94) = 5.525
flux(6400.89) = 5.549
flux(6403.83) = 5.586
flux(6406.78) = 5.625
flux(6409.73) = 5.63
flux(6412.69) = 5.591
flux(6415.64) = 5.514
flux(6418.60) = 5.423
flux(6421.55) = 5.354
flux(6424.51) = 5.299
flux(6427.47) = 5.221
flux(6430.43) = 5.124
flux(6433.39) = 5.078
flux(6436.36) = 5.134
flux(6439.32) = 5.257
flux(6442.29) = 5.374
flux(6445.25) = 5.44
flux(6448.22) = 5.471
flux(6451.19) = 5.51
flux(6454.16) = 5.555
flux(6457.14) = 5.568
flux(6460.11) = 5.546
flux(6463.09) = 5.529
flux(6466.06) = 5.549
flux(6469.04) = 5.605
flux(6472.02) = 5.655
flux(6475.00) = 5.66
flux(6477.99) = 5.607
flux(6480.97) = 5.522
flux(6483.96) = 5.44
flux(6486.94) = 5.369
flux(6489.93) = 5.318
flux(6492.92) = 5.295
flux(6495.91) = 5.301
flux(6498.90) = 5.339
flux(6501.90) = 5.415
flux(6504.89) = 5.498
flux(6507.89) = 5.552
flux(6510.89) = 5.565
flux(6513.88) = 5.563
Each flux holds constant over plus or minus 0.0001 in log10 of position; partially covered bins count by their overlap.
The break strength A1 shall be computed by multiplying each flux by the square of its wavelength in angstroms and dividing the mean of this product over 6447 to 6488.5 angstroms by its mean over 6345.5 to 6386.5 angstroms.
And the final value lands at 1.07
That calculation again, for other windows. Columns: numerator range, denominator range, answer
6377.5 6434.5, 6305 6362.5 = 1.05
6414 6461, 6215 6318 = 1.05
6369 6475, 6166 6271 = 1.08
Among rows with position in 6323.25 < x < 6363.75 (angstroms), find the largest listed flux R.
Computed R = 5.39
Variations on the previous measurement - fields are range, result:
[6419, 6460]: 5.568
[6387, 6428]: 5.63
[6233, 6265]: 5.501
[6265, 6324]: 5.547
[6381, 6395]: 5.752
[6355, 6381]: 5.793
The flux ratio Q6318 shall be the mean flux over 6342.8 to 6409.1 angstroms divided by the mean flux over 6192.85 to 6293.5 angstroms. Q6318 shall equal 1.00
